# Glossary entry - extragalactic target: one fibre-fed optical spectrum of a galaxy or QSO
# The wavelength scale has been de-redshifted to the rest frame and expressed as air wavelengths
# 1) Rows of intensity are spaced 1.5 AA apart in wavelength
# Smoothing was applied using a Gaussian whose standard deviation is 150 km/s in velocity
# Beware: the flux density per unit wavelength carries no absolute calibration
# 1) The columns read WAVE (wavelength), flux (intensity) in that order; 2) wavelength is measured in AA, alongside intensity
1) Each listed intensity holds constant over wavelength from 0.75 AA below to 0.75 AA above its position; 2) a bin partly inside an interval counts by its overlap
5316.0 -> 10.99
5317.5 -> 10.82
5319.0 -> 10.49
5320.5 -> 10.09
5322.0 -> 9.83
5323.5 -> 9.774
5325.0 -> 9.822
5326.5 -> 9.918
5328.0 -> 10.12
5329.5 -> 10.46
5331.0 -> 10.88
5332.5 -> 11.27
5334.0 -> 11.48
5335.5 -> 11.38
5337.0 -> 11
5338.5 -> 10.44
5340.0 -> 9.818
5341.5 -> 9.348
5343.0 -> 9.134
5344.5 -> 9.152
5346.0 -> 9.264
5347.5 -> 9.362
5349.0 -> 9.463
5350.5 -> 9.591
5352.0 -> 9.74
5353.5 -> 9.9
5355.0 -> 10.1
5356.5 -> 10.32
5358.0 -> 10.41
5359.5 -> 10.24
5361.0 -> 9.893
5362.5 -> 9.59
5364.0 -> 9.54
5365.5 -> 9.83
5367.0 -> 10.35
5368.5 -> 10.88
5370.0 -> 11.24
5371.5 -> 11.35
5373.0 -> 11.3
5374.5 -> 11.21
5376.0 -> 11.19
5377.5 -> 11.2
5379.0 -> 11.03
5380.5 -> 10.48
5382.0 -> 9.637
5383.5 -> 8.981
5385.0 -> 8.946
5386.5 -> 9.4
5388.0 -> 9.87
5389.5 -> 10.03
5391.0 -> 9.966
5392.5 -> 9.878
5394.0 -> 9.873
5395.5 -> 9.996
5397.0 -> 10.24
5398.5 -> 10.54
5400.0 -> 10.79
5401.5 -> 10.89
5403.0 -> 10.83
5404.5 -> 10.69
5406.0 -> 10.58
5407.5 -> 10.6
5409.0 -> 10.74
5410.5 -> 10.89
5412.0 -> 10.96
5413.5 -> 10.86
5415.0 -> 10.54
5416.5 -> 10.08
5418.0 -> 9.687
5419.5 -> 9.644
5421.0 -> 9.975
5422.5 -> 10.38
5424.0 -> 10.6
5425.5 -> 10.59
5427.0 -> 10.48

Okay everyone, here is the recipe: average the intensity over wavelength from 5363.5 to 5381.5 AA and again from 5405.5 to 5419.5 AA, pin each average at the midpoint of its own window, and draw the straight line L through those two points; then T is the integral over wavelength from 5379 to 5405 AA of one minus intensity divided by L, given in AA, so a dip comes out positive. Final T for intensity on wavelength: 1.4 AA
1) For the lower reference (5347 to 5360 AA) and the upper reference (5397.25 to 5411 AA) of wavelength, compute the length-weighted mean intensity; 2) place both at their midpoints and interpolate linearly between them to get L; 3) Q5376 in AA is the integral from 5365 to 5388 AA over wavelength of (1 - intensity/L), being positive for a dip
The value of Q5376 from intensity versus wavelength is -0.4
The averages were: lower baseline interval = 9.91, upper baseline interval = 10.7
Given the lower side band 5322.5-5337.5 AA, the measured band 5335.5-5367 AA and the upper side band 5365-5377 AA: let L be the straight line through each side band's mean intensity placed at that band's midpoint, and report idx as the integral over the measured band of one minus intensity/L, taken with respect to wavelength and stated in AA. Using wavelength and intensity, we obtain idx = 2.7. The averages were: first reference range 10.6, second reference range 10.9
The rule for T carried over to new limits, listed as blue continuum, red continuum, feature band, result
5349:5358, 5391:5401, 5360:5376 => -0.82 AA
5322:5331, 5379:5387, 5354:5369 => -0.45 AA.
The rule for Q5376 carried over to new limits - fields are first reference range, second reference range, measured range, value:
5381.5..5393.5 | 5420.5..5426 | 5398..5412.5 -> -1.1 AA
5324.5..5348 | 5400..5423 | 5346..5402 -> 0.9 AA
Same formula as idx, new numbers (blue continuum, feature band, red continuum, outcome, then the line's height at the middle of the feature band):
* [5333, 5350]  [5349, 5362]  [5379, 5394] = -0.1 AA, 9.93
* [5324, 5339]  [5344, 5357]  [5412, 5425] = 1.1 AA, 10.6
